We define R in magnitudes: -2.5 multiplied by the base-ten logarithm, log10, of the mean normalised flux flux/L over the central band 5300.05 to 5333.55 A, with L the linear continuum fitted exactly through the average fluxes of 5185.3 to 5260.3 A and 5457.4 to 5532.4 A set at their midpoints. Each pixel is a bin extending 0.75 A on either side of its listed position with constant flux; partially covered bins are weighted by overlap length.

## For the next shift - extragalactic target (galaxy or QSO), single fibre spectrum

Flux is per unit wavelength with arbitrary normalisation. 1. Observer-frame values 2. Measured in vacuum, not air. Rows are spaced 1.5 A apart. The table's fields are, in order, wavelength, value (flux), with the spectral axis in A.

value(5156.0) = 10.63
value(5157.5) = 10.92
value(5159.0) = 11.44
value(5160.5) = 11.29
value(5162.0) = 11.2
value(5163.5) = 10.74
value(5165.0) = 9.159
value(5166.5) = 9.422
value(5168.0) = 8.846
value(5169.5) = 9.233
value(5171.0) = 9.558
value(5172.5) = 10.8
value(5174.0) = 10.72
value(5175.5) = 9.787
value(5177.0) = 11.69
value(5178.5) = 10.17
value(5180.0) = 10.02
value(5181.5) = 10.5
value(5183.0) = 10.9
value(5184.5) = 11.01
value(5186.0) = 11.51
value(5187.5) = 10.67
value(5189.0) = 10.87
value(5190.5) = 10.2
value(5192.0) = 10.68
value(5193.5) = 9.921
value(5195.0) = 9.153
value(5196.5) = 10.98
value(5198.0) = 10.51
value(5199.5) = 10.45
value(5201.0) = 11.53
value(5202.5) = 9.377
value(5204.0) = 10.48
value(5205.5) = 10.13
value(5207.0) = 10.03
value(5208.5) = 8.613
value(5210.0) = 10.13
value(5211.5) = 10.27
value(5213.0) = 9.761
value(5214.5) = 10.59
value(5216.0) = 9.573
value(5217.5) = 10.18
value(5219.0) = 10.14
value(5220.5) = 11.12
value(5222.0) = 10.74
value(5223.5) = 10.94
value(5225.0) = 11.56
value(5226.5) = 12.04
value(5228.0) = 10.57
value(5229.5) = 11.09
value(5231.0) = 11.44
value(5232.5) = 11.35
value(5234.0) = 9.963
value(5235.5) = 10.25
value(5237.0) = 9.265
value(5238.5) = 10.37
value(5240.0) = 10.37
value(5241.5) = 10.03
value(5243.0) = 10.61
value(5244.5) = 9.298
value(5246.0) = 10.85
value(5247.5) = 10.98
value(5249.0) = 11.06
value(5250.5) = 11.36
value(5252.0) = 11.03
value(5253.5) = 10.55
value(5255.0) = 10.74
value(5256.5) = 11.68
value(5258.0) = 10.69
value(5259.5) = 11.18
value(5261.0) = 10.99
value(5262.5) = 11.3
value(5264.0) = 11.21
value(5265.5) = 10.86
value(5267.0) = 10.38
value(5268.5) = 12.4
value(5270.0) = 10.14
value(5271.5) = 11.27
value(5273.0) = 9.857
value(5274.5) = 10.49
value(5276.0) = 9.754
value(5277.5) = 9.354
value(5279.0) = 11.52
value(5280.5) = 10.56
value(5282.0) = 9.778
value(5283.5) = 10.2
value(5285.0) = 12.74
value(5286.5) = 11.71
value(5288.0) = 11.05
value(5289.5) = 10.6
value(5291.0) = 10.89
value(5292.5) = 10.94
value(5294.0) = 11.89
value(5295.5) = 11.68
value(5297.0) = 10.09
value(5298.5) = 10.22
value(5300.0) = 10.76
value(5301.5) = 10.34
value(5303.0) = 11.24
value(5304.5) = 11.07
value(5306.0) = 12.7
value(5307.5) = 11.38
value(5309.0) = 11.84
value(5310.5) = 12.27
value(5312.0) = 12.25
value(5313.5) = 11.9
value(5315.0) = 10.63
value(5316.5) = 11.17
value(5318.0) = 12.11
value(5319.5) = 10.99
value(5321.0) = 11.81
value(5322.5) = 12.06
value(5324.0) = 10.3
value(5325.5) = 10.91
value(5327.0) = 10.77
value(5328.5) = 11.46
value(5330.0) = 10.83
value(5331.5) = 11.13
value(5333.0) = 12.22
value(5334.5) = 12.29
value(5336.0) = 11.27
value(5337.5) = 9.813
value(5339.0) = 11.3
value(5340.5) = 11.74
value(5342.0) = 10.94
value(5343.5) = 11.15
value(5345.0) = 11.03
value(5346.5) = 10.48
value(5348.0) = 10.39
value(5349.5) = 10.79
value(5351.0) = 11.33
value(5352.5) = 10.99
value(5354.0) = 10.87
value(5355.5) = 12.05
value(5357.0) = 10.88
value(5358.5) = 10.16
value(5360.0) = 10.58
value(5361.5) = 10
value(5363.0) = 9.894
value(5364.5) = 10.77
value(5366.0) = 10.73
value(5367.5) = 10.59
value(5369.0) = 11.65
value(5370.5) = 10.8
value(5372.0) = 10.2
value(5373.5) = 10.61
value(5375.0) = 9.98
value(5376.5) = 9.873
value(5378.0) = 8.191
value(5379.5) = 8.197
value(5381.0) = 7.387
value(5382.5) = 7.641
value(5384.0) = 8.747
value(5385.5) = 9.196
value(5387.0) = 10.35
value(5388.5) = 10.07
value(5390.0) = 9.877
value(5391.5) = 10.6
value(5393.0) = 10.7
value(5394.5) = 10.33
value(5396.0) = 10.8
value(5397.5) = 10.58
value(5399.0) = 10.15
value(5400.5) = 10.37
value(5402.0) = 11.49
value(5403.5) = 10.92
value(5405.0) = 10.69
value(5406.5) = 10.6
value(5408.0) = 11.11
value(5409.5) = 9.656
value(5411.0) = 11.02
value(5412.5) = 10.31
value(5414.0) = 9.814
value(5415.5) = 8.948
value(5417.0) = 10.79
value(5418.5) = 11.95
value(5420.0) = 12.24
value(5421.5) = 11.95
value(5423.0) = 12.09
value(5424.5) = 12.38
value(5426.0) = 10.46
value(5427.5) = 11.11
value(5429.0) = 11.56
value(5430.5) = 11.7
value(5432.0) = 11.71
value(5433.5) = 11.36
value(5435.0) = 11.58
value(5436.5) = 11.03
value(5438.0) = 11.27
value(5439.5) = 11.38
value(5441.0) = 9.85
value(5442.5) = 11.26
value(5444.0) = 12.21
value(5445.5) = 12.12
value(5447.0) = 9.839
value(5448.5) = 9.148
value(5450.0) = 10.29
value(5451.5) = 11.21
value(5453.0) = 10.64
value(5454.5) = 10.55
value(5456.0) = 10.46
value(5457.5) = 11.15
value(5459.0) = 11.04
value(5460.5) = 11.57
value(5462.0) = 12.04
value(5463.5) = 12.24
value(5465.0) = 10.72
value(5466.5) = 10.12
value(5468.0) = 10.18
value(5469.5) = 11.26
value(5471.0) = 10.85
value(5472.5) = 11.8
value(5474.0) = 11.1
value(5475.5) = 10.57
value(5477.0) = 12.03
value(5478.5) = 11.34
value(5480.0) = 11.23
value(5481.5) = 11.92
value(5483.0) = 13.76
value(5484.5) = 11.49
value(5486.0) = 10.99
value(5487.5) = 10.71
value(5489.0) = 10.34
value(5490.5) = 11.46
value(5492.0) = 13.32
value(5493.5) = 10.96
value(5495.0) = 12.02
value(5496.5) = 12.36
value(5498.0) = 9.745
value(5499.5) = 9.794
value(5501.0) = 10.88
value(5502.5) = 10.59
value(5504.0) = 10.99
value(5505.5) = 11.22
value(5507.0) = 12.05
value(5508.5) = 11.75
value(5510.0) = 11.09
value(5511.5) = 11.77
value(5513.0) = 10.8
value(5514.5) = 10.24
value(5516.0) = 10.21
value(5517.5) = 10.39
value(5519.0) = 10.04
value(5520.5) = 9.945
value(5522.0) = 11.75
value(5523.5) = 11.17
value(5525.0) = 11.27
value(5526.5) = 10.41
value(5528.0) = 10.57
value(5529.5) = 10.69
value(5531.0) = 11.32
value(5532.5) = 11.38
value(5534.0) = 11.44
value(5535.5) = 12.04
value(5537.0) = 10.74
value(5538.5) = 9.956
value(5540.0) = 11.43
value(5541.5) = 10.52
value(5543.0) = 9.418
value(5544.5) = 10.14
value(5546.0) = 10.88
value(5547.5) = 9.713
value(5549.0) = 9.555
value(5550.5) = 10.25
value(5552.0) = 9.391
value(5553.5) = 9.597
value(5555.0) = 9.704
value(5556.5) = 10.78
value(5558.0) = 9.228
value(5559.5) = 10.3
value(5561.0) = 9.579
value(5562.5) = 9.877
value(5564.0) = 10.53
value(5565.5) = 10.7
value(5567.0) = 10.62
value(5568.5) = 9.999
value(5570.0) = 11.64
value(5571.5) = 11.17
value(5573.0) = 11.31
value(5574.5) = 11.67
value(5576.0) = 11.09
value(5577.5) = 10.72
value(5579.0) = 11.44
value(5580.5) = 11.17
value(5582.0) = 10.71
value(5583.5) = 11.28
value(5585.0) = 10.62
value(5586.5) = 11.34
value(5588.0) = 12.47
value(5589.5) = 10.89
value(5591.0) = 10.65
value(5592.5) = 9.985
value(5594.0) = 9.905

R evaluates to -0.06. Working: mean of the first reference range 10.5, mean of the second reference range 11.1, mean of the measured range 11.4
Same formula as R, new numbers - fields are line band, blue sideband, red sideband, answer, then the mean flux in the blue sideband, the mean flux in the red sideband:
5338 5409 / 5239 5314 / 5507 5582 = 0.05 mag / 11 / 10.7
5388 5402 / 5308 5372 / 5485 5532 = 0.06 mag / 11.1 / 11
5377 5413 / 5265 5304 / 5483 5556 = 0.09 mag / 10.8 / 10.8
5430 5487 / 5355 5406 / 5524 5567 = -0.09 mag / 10.1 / 10.4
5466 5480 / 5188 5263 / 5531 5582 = -0.05 mag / 10.5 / 10.6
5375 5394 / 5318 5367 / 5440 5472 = 0.18 mag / 11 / 10.9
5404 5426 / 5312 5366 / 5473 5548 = 0.01 mag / 11.1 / 11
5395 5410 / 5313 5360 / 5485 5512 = 0.05 mag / 11.1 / 11.2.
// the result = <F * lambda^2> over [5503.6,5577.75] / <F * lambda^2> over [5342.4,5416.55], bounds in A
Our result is 1.10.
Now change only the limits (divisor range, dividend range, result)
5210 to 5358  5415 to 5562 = 1.08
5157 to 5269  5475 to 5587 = 1.16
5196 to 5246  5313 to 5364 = 1.11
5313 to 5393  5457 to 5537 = 1.11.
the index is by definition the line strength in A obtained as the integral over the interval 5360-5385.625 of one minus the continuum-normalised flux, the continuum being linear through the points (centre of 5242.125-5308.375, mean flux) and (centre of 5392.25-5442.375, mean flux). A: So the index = 2.9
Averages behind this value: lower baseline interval 10.9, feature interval 9.71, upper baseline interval 11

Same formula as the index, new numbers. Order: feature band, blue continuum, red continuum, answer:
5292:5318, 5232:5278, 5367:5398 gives -2.6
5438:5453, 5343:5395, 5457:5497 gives 0.3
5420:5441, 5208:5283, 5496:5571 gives -1.7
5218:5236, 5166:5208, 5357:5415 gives -1.1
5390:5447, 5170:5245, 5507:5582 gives -2.3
